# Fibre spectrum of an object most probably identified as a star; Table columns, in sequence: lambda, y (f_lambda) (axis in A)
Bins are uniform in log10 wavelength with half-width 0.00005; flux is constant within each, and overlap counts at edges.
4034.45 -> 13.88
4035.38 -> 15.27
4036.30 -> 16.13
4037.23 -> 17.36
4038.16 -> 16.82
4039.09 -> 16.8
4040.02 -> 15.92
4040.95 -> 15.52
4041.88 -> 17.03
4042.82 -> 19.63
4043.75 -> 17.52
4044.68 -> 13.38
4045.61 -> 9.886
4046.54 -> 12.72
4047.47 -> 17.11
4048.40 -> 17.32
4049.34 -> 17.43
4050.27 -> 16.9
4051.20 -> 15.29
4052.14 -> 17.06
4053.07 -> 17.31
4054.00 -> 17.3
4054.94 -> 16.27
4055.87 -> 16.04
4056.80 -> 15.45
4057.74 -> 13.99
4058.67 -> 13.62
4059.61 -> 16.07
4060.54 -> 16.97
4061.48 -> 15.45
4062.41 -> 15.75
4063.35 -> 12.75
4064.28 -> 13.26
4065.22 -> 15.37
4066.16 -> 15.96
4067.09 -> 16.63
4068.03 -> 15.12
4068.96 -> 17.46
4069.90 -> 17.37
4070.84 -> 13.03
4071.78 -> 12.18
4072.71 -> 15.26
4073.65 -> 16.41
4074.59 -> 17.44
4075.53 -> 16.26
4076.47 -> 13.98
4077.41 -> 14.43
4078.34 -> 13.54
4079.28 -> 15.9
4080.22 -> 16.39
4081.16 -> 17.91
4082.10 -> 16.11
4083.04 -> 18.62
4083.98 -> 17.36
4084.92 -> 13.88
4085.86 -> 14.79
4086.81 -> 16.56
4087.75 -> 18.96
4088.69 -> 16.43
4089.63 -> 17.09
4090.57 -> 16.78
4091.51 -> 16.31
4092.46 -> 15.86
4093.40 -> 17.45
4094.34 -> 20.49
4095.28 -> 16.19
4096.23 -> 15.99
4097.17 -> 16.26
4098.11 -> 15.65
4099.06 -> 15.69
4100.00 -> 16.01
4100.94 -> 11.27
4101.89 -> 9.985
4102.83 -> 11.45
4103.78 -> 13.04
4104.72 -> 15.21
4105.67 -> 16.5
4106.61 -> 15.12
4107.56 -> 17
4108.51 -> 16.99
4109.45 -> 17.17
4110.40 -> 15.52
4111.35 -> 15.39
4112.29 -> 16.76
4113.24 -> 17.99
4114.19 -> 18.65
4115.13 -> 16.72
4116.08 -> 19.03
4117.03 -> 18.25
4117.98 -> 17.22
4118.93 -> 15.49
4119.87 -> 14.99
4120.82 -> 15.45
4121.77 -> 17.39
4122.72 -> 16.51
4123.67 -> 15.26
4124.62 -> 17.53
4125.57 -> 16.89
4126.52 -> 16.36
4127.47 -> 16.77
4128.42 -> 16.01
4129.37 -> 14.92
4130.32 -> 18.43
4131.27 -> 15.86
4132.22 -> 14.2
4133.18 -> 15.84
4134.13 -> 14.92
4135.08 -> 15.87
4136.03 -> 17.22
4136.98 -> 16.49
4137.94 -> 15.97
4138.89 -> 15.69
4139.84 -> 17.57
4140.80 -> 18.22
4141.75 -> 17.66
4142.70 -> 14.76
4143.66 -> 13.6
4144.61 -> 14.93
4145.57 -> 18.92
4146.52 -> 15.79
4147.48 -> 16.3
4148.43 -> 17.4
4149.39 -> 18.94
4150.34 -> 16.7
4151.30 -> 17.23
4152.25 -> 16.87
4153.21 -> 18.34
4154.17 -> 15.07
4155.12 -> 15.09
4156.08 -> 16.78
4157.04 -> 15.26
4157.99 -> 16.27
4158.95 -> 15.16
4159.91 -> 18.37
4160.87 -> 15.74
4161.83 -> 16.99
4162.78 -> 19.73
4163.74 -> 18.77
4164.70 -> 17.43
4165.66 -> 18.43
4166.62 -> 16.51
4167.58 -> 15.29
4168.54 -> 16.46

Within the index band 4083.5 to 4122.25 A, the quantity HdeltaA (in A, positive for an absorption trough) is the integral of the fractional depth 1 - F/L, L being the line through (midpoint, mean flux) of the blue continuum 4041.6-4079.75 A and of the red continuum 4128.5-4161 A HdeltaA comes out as -0.4 A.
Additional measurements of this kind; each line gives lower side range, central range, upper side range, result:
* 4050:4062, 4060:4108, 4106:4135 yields 1.67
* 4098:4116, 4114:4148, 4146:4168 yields -0.59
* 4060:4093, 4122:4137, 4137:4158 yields 0.13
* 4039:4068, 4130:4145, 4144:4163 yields 0.46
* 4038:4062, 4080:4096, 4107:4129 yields -0.49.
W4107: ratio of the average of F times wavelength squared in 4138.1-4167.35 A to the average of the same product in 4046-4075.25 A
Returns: 1.12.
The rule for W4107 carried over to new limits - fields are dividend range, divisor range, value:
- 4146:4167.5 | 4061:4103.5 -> 1.13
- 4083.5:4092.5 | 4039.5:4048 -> 1.09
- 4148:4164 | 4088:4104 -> 1.13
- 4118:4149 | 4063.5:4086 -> 1.07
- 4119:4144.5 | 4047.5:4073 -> 1.07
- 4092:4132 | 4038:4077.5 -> 1.06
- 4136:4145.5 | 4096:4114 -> 1.09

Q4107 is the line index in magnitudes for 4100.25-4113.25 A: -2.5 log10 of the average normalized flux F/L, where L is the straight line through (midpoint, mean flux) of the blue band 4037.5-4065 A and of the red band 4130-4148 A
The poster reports 0.08 mag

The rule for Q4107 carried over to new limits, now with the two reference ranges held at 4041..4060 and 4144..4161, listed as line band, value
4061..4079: 0.059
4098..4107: 0.168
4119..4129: 0.008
